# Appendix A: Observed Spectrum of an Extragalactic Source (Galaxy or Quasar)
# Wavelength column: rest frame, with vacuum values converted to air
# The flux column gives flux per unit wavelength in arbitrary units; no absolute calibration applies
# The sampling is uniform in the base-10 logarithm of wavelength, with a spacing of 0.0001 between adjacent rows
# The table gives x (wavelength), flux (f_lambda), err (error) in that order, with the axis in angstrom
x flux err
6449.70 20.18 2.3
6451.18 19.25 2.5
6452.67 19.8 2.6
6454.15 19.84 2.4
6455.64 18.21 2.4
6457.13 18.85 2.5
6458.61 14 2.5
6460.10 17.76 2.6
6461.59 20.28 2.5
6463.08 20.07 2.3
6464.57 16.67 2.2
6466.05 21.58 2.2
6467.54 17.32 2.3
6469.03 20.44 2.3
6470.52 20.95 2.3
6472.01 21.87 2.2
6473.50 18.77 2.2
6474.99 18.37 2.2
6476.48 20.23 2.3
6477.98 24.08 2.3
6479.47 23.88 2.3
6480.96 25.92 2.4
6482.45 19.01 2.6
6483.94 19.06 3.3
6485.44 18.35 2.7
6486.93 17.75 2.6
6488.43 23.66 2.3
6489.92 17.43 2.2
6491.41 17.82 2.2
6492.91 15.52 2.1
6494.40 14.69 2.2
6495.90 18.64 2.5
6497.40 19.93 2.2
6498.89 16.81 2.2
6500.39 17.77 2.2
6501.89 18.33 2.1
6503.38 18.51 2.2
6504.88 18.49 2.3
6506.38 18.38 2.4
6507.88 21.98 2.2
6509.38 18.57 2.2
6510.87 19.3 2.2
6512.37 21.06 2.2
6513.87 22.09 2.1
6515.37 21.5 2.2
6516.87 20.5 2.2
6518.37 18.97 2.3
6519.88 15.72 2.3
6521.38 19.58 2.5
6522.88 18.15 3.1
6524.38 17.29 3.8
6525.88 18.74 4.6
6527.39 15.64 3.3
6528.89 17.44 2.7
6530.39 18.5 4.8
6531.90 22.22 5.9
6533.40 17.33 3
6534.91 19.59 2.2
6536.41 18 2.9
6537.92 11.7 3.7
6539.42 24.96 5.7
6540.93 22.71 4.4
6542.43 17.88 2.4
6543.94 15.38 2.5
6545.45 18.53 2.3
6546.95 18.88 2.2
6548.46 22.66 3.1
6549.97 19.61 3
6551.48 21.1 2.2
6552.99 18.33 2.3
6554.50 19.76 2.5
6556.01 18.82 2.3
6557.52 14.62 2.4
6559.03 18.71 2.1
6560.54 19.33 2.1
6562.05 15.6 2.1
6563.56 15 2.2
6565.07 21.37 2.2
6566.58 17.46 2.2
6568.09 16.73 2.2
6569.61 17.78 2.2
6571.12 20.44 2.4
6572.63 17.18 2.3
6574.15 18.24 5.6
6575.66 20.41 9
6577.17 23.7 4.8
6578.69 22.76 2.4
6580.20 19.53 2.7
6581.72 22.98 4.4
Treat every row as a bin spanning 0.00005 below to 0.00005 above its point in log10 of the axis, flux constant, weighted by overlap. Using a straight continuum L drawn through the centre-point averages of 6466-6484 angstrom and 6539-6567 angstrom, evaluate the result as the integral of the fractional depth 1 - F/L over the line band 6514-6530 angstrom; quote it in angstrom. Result 1.00 angstrom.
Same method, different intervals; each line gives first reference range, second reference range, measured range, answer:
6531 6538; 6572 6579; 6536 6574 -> 1.62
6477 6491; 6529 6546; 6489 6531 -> 2.86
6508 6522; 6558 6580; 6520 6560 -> 1.48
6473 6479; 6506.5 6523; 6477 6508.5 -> 1.42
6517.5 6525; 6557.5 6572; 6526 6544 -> -0.63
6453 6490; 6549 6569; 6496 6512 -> 0.31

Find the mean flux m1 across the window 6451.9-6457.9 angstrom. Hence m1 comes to 19.2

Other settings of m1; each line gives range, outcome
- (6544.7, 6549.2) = 20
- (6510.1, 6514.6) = 20.8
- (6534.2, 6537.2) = 18.7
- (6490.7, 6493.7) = 16.6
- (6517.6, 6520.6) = 17.3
